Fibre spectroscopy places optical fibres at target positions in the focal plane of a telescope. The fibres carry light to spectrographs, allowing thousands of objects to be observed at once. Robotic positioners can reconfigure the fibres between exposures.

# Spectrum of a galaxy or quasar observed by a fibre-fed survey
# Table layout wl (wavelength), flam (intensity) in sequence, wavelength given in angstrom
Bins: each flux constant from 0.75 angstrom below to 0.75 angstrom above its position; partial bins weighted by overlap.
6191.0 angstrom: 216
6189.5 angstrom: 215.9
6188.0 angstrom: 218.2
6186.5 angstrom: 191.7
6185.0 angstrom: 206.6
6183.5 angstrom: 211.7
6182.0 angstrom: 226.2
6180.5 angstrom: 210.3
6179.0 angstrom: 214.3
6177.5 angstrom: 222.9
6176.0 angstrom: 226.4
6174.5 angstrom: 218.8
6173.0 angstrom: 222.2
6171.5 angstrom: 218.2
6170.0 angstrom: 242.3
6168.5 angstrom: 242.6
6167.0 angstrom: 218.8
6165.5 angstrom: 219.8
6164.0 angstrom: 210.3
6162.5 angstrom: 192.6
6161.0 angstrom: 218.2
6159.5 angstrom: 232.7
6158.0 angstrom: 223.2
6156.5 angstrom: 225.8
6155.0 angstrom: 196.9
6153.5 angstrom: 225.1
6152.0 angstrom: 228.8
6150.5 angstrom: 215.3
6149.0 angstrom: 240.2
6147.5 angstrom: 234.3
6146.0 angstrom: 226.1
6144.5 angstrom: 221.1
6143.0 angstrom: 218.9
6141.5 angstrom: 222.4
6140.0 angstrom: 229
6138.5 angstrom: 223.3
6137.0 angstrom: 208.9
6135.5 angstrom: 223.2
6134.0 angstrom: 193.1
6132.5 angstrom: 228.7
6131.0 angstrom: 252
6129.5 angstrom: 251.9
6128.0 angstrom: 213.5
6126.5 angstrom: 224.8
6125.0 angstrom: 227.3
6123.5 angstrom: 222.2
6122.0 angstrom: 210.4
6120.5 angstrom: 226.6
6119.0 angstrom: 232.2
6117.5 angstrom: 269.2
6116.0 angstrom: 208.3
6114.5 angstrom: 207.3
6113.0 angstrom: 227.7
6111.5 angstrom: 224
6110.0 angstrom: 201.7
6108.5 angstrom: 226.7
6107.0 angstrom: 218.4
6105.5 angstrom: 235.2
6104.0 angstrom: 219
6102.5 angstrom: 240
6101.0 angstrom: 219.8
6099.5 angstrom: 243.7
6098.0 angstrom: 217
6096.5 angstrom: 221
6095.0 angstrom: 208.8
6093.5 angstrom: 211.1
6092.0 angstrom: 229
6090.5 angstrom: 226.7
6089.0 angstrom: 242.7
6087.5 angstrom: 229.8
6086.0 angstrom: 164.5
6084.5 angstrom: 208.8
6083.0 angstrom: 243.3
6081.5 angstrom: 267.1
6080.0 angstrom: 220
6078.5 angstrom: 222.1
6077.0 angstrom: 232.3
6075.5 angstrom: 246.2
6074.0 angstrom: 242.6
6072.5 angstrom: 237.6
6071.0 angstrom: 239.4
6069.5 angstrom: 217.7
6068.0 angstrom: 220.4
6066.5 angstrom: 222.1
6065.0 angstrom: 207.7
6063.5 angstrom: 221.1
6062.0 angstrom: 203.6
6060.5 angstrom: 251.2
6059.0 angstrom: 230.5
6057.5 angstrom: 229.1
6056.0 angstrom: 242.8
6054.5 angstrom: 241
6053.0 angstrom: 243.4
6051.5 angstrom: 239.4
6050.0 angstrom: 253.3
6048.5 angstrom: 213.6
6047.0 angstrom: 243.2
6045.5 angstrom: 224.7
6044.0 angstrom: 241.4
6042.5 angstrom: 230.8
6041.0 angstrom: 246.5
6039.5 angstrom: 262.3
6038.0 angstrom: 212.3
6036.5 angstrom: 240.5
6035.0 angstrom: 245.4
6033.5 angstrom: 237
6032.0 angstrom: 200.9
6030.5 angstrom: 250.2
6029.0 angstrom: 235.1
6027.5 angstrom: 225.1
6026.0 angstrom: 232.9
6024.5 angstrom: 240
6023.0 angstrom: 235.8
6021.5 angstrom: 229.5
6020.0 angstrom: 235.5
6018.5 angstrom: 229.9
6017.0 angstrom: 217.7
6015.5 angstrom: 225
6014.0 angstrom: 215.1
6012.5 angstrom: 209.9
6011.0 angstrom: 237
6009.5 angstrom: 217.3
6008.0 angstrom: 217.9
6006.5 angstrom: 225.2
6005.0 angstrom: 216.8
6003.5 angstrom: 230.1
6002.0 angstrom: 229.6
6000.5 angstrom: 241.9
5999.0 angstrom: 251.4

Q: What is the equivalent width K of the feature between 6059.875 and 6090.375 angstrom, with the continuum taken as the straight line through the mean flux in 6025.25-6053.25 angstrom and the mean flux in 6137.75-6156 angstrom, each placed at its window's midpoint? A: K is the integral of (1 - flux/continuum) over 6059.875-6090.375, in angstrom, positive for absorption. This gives 0.6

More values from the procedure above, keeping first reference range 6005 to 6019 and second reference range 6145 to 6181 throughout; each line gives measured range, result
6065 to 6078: -0.54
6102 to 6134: -0.63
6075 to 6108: -0.59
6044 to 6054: -0.69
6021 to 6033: -0.54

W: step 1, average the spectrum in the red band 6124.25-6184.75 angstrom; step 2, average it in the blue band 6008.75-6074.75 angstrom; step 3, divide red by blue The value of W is 0.96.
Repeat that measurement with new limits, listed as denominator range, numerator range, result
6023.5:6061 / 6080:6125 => 0.95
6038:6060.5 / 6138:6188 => 0.93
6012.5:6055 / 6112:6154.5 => 0.97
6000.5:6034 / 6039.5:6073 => 1.02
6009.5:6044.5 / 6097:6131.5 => 0.98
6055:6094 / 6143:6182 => 0.98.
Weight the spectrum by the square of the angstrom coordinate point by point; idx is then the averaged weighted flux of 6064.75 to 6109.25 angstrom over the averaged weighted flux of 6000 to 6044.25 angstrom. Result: 1.00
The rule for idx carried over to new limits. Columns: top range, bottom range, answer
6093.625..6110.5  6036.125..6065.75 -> 0.97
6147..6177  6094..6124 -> 1.01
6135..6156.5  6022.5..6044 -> 0.98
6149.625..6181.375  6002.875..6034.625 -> 1.02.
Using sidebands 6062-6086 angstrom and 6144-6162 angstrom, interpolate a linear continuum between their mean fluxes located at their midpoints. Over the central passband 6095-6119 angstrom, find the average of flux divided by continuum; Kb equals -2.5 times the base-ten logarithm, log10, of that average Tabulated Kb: 0.00 mag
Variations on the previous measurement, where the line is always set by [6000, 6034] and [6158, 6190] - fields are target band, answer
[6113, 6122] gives -0.027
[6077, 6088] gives 0.004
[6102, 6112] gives -0.005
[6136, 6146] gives -0.004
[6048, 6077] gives -0.034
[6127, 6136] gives -0.031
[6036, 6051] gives -0.051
